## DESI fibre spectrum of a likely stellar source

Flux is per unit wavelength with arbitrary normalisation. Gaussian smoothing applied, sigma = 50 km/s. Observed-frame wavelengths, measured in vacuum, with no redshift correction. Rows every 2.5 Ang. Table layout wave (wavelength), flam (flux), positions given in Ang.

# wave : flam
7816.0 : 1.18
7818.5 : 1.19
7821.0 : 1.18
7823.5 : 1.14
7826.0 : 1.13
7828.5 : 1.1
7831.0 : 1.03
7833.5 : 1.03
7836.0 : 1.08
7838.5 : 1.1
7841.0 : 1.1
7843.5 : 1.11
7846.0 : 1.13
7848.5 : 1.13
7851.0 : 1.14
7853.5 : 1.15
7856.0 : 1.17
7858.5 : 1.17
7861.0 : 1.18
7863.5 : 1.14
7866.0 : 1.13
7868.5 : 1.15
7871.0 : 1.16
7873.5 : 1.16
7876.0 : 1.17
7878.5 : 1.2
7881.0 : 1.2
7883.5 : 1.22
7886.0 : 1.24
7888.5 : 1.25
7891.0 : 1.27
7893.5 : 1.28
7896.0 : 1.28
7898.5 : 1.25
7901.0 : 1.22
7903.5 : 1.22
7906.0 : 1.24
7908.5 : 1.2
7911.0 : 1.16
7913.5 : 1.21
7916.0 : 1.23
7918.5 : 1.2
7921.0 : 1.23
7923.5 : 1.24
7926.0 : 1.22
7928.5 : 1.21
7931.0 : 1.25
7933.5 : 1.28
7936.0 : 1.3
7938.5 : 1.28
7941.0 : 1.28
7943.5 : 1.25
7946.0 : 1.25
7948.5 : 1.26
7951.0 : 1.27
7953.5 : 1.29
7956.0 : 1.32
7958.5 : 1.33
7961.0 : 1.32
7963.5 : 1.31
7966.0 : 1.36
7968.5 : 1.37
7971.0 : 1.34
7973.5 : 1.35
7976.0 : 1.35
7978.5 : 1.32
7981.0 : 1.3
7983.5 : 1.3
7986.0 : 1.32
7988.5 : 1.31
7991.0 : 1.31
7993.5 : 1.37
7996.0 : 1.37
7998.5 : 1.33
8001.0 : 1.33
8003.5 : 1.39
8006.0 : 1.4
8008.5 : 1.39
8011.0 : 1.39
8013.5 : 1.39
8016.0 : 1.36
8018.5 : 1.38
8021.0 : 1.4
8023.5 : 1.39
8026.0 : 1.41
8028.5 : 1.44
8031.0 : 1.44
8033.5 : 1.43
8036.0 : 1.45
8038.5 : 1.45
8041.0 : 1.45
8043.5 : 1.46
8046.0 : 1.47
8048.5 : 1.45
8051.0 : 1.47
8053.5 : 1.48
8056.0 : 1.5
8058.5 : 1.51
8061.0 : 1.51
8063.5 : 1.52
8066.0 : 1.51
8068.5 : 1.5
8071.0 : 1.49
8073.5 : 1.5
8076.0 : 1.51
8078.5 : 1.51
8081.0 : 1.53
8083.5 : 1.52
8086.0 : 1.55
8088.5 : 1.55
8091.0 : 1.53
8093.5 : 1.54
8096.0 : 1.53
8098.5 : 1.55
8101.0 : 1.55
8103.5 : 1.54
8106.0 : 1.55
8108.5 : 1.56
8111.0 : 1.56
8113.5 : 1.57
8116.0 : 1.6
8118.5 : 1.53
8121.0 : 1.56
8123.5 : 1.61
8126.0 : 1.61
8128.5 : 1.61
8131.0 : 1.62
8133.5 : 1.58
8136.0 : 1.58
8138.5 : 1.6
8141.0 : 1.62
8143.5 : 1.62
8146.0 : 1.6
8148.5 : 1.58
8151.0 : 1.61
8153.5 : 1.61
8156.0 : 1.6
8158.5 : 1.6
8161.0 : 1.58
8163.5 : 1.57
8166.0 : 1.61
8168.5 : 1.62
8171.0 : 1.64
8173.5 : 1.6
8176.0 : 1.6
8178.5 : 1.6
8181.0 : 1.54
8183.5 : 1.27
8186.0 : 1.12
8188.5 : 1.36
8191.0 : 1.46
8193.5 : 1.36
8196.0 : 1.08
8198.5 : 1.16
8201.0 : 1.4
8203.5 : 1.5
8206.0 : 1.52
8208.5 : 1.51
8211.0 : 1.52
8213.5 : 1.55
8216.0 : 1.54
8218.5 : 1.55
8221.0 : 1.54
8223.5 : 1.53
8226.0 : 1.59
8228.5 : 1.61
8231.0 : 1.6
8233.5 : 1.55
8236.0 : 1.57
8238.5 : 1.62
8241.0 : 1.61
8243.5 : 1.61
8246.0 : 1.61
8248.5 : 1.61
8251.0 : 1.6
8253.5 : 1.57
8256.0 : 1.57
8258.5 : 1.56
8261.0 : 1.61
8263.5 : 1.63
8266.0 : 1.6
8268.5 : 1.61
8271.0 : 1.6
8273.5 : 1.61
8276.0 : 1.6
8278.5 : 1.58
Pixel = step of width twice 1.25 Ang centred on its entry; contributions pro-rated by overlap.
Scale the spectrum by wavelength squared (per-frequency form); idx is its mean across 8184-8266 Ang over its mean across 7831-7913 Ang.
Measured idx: 1.4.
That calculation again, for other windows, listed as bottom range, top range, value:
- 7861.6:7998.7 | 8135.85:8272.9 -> 1.31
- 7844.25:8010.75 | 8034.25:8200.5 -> 1.27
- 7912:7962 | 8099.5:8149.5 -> 1.32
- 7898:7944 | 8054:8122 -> 1.29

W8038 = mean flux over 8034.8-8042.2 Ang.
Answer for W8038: 1.45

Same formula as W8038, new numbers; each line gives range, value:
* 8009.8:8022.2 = 1.38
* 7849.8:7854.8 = 1.15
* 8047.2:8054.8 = 1.47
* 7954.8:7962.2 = 1.32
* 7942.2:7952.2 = 1.26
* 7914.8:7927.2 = 1.22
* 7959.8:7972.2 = 1.34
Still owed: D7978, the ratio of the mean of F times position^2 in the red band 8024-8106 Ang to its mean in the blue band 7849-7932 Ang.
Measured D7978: 1.3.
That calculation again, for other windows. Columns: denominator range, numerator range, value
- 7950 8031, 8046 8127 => 1.16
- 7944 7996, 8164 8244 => 1.20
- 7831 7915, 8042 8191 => 1.39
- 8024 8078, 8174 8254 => 1.06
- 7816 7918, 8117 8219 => 1.40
